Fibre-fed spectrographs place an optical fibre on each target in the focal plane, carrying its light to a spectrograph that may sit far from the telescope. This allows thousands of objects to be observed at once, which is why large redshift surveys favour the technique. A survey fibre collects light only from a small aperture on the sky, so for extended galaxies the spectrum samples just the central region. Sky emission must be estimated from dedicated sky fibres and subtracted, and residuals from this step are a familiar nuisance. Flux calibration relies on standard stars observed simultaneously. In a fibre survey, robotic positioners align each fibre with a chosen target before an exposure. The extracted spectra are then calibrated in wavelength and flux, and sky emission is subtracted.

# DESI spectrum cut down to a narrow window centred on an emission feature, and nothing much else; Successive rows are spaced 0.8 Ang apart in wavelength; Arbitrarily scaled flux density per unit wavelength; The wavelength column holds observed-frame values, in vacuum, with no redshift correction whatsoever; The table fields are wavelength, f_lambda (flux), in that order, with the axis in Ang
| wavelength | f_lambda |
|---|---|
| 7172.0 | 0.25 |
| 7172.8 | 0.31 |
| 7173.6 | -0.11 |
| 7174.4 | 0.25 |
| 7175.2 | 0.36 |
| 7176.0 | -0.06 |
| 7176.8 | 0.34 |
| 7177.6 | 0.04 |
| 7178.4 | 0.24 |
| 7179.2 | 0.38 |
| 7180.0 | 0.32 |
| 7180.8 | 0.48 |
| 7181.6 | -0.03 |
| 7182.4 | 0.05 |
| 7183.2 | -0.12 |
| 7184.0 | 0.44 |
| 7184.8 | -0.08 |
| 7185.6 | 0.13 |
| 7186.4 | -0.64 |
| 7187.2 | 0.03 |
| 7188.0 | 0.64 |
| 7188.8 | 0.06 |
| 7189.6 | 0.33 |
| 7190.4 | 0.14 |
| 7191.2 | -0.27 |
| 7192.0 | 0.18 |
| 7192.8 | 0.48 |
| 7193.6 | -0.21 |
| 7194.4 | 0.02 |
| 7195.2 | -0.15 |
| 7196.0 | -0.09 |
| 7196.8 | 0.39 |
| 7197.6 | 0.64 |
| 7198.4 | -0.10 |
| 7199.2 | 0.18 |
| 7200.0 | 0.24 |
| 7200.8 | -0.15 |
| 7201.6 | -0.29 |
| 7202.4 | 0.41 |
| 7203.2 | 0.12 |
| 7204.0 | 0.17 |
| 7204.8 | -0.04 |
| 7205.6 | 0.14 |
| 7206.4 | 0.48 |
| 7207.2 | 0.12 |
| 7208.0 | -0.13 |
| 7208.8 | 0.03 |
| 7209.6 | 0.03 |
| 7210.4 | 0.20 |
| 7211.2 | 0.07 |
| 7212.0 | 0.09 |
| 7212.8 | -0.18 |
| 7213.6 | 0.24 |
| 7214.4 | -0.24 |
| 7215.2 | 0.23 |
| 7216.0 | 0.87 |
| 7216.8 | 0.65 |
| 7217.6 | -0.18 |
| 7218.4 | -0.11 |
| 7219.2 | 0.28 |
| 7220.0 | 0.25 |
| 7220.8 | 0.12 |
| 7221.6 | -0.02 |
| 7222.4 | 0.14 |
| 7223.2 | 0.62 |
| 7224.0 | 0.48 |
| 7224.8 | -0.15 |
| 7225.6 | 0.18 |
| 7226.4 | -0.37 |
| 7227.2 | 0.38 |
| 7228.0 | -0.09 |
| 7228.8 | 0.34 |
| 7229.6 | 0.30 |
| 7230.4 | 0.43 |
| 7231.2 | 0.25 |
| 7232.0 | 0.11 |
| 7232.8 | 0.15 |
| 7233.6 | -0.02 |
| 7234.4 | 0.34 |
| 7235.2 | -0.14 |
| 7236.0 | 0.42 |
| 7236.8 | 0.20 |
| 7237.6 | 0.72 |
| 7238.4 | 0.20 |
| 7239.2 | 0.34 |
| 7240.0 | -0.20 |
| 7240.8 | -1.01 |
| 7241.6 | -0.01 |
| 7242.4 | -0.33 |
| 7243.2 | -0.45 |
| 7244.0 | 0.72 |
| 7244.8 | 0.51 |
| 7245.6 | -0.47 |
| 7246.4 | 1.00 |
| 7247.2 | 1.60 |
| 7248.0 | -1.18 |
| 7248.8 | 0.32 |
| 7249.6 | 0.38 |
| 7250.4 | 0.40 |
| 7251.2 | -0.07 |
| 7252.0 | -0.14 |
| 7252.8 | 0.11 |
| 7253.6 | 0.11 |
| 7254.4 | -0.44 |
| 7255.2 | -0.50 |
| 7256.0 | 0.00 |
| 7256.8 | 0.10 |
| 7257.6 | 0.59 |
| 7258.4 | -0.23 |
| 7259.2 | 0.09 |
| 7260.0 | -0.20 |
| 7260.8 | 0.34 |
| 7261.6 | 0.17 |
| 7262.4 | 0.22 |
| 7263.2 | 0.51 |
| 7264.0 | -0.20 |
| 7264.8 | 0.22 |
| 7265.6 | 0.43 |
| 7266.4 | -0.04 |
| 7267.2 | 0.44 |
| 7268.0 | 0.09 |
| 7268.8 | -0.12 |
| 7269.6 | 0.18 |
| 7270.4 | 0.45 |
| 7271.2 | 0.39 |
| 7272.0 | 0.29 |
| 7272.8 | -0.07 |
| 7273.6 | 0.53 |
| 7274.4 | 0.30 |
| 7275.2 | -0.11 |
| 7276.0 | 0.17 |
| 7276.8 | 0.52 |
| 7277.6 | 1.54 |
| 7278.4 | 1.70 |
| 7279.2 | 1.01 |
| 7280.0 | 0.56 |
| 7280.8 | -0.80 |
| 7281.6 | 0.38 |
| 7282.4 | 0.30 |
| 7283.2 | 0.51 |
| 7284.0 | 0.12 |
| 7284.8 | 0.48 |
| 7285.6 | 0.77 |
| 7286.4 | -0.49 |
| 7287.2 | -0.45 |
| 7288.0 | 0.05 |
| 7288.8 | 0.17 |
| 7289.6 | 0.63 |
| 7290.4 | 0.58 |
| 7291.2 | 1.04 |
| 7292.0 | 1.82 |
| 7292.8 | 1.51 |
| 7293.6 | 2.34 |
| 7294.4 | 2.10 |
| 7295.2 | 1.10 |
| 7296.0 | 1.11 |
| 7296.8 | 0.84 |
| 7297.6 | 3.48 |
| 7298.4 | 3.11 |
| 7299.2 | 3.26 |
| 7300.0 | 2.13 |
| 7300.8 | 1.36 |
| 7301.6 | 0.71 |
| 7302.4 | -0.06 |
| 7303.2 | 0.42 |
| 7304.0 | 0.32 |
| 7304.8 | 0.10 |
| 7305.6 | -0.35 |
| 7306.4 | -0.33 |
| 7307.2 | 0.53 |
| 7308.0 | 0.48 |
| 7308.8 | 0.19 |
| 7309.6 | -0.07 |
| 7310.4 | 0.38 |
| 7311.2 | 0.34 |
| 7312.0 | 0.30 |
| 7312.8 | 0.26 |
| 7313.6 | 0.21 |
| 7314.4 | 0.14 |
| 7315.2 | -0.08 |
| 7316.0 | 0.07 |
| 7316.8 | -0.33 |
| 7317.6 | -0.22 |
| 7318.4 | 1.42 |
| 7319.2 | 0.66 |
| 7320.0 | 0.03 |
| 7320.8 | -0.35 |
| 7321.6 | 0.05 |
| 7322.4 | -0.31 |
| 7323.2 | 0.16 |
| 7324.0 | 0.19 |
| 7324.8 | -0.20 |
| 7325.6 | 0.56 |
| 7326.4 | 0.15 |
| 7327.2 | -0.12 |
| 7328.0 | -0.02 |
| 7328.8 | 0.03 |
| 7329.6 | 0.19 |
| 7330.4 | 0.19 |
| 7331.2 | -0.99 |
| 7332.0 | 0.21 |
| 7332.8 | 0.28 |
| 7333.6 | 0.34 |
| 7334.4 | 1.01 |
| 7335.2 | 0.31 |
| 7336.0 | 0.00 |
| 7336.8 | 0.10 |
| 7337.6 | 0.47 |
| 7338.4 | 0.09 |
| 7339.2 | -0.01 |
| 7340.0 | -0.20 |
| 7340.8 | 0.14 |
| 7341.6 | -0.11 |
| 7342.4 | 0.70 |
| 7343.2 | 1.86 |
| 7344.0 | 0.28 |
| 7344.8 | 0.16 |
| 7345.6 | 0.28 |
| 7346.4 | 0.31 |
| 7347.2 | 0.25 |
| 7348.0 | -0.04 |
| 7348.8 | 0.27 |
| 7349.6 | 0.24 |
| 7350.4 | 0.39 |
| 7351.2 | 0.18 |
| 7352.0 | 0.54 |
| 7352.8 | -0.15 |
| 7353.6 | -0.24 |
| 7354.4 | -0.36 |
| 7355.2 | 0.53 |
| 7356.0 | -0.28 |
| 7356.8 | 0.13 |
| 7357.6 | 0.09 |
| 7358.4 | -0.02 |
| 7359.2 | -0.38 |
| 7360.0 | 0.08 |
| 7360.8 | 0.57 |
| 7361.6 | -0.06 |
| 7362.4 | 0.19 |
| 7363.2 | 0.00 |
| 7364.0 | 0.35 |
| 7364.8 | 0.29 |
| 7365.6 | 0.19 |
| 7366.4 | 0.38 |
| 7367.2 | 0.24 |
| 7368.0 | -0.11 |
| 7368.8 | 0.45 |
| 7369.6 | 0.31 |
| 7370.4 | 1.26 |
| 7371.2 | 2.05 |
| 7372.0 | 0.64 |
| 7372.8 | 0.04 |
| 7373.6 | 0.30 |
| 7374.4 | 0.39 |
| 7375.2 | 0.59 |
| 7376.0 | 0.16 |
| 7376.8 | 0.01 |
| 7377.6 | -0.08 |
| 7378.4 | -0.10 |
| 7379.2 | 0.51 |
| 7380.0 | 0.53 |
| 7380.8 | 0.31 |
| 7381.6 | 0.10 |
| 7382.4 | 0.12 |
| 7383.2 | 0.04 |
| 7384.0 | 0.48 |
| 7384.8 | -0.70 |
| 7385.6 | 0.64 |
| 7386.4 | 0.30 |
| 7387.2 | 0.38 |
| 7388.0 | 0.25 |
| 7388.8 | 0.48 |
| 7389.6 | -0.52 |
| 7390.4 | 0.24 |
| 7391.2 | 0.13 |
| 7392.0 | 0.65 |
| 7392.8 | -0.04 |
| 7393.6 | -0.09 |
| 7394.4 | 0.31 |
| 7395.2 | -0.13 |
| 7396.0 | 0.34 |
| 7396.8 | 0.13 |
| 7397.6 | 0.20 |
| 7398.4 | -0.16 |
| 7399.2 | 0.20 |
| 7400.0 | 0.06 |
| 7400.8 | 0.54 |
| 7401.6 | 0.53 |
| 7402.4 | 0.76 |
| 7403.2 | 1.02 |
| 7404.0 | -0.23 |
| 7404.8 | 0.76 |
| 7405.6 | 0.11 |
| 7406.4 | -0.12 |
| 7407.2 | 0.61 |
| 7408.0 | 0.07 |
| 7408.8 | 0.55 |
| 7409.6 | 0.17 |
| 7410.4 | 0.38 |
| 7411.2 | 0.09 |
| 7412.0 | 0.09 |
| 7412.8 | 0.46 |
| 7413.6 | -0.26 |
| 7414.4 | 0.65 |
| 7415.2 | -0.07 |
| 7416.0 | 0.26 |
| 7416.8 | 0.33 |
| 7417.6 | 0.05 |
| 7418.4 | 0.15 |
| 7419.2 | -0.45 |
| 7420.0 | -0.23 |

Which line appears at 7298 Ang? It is [O II] 3727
